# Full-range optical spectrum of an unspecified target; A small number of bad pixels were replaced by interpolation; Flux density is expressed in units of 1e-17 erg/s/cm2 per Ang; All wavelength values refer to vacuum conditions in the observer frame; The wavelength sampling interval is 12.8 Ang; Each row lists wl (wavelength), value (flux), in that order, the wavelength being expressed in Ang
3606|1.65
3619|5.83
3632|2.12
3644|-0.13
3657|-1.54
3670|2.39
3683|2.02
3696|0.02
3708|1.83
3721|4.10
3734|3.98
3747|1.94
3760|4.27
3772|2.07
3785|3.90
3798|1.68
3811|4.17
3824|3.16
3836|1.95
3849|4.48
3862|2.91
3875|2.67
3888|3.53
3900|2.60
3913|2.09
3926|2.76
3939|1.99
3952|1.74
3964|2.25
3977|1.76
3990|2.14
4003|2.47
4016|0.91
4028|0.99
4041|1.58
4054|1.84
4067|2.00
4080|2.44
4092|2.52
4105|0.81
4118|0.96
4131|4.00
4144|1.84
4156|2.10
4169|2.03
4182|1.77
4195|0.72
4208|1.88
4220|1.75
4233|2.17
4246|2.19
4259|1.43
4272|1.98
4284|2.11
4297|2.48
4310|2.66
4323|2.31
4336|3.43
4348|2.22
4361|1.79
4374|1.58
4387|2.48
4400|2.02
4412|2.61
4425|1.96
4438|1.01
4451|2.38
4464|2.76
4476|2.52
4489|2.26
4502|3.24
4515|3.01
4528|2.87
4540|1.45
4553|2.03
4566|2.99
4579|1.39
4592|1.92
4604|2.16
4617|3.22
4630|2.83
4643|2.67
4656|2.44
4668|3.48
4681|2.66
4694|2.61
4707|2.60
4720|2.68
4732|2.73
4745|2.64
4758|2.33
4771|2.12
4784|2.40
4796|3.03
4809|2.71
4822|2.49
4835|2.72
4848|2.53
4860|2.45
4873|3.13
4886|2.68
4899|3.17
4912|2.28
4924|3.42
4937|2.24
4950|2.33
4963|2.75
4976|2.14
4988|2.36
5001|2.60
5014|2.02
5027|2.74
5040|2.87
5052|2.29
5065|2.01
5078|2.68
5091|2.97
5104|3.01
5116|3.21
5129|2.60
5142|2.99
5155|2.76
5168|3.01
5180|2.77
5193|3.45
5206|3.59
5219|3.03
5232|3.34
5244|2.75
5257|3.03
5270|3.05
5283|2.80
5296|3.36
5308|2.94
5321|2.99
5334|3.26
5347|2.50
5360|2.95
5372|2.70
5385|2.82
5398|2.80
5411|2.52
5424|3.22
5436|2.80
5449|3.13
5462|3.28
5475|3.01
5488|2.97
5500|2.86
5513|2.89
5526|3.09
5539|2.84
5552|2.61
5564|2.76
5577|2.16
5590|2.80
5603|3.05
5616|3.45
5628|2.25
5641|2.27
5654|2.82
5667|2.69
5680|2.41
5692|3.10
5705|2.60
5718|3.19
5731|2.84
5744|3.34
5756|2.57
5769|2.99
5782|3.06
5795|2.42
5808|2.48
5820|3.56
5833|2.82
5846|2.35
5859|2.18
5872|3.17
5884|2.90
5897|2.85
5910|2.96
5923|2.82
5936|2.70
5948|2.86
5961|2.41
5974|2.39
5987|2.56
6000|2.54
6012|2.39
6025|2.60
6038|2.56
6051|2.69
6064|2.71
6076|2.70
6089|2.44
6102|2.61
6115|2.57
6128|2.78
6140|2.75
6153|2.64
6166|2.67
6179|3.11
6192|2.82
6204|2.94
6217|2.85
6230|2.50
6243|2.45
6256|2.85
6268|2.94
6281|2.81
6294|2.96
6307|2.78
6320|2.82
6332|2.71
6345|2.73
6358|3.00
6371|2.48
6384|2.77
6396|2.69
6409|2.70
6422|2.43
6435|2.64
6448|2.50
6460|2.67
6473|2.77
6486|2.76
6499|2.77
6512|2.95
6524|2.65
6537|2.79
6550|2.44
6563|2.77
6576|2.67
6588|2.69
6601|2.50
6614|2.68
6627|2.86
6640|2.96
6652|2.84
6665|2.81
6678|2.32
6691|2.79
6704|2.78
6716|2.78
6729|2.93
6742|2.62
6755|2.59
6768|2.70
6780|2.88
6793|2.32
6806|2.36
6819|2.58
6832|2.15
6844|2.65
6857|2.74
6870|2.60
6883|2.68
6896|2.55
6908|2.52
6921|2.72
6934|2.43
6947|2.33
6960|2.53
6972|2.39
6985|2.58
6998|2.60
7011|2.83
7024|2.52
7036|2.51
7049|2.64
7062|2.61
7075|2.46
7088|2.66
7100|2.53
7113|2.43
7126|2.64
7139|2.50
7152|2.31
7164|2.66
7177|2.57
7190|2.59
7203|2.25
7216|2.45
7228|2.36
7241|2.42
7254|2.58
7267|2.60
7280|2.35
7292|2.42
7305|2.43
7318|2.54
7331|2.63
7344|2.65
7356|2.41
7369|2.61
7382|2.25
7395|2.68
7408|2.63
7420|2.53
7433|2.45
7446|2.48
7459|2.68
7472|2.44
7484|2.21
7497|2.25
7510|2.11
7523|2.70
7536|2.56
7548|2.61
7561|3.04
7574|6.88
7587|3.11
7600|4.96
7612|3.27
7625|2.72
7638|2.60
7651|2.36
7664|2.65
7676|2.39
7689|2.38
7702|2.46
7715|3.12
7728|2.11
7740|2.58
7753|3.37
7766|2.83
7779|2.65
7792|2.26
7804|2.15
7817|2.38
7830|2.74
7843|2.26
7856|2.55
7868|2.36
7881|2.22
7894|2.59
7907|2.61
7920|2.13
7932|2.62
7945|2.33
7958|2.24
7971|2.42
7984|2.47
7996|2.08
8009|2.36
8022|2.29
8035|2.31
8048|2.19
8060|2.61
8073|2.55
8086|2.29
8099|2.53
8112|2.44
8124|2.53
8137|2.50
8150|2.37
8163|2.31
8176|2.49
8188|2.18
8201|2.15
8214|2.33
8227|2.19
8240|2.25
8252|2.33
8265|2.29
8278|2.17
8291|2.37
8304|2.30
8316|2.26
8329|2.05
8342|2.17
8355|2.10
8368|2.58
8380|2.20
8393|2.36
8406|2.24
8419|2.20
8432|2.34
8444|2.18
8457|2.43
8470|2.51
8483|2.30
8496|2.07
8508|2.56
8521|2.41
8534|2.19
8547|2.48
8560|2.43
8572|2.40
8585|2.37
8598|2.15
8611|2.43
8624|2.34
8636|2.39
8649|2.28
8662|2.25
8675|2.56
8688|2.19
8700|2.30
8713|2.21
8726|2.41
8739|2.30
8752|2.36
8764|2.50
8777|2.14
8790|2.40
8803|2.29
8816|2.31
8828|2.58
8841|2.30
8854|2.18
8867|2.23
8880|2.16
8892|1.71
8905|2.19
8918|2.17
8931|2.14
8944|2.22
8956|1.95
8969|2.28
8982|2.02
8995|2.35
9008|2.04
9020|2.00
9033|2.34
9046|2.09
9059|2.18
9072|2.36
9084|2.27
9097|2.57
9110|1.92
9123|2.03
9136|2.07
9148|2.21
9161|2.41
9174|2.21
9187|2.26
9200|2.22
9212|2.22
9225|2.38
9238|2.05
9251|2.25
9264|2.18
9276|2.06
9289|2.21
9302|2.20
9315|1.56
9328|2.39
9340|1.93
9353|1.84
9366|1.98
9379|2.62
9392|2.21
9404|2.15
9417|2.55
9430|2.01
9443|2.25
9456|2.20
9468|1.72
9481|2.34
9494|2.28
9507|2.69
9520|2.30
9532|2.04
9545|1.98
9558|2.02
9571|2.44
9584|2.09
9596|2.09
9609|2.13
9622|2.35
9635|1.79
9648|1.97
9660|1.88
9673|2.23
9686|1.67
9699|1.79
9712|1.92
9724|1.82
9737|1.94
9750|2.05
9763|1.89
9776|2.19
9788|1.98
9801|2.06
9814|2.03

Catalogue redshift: 0.15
